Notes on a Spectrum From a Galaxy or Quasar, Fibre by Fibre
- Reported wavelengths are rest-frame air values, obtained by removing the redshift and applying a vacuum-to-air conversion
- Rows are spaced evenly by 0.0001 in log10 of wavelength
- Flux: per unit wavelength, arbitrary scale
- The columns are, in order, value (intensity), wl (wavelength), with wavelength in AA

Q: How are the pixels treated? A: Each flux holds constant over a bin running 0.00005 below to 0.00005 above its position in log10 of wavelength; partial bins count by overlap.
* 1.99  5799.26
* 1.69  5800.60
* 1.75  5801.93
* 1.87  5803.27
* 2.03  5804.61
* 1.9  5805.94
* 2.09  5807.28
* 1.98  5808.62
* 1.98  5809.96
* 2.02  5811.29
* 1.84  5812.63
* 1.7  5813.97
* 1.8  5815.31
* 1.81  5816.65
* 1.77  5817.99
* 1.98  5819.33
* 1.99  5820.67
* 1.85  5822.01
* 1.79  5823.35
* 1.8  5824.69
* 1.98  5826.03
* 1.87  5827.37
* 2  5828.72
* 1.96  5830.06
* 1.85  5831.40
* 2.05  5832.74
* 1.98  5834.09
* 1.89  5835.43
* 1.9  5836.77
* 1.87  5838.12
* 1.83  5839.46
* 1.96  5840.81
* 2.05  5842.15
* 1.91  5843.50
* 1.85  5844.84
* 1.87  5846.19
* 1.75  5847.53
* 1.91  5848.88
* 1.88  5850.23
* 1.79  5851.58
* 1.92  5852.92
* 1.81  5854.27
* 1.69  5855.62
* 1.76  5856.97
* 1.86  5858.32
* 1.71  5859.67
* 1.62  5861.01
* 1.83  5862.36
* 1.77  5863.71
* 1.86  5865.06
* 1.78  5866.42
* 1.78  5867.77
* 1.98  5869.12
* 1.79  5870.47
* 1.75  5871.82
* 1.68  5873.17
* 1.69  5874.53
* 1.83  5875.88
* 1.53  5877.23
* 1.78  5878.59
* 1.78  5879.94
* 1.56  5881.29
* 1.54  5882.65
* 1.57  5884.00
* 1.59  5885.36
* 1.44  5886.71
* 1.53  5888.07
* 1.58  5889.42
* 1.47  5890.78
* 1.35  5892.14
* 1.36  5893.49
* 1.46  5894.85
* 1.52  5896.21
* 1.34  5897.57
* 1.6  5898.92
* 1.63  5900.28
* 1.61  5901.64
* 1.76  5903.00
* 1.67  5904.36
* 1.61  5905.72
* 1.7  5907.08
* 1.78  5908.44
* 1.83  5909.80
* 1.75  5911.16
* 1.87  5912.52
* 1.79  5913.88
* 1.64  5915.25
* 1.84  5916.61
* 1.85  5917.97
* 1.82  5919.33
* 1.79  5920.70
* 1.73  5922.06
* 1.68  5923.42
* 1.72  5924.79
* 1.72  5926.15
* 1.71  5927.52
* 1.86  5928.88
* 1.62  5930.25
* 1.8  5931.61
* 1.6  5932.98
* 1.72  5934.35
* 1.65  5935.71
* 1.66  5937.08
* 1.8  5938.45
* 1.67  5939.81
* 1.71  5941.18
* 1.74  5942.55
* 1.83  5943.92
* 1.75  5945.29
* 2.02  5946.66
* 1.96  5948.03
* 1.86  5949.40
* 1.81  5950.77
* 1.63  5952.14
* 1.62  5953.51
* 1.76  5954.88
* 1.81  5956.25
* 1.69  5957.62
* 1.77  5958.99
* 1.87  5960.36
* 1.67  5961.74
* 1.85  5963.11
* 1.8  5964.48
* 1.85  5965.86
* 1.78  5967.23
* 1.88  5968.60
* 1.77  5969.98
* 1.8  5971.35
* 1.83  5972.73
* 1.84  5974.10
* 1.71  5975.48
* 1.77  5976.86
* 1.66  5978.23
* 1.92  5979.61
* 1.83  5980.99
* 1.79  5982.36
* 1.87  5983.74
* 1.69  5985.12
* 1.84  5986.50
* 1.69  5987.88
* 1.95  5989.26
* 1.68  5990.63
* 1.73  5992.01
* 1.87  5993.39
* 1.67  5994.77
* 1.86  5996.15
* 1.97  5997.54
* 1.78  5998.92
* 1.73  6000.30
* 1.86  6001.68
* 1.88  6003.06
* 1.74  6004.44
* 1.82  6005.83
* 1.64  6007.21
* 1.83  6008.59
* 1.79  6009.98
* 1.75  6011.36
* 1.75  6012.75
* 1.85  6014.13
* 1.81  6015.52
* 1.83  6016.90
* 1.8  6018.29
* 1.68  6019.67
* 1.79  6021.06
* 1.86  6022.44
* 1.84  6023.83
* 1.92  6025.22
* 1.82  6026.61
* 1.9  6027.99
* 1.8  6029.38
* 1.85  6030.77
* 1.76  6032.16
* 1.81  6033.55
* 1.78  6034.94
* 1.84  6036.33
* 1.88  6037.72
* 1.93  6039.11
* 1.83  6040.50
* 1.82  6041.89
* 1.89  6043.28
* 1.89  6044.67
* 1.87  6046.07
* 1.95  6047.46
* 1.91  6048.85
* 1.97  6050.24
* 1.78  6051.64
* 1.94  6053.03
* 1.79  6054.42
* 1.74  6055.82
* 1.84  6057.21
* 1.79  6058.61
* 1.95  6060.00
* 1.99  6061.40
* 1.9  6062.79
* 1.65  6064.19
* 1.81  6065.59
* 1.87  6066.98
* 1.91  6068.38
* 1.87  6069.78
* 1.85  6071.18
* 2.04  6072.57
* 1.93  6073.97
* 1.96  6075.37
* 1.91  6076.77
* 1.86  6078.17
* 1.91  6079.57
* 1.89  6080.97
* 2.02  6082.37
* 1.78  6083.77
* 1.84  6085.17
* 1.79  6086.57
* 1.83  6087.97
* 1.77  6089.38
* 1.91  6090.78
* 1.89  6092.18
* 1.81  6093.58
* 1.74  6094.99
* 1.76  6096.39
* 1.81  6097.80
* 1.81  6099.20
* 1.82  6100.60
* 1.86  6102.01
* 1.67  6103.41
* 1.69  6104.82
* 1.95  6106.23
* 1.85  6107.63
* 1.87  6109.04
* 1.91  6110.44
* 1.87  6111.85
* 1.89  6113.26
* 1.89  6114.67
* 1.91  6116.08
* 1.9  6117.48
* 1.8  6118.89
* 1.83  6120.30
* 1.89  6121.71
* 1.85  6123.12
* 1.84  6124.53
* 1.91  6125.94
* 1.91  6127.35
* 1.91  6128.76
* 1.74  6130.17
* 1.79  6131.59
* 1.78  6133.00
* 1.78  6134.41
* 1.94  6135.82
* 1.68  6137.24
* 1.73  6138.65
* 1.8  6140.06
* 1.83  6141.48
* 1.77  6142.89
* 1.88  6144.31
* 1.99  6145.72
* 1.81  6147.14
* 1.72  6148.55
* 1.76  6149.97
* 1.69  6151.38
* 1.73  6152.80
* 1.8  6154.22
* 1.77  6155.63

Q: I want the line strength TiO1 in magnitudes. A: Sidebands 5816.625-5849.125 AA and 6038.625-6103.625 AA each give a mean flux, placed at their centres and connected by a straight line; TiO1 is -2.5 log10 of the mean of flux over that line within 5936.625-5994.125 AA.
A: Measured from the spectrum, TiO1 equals 0.05 mag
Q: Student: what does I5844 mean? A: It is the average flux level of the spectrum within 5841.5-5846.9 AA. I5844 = 1.92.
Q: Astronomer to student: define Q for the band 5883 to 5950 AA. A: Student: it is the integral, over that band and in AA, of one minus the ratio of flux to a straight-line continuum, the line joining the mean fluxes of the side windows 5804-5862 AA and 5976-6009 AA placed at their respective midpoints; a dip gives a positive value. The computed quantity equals 5.5 AA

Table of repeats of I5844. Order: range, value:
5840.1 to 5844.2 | 1.97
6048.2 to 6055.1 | 1.88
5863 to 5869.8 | 1.83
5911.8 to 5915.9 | 1.77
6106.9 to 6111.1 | 1.88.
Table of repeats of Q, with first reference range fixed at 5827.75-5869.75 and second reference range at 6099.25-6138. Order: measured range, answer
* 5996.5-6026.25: 0.7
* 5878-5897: 3.3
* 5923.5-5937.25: 1.1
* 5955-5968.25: 0.5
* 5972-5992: 0.7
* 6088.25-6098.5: 0.2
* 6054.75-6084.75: -0.5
